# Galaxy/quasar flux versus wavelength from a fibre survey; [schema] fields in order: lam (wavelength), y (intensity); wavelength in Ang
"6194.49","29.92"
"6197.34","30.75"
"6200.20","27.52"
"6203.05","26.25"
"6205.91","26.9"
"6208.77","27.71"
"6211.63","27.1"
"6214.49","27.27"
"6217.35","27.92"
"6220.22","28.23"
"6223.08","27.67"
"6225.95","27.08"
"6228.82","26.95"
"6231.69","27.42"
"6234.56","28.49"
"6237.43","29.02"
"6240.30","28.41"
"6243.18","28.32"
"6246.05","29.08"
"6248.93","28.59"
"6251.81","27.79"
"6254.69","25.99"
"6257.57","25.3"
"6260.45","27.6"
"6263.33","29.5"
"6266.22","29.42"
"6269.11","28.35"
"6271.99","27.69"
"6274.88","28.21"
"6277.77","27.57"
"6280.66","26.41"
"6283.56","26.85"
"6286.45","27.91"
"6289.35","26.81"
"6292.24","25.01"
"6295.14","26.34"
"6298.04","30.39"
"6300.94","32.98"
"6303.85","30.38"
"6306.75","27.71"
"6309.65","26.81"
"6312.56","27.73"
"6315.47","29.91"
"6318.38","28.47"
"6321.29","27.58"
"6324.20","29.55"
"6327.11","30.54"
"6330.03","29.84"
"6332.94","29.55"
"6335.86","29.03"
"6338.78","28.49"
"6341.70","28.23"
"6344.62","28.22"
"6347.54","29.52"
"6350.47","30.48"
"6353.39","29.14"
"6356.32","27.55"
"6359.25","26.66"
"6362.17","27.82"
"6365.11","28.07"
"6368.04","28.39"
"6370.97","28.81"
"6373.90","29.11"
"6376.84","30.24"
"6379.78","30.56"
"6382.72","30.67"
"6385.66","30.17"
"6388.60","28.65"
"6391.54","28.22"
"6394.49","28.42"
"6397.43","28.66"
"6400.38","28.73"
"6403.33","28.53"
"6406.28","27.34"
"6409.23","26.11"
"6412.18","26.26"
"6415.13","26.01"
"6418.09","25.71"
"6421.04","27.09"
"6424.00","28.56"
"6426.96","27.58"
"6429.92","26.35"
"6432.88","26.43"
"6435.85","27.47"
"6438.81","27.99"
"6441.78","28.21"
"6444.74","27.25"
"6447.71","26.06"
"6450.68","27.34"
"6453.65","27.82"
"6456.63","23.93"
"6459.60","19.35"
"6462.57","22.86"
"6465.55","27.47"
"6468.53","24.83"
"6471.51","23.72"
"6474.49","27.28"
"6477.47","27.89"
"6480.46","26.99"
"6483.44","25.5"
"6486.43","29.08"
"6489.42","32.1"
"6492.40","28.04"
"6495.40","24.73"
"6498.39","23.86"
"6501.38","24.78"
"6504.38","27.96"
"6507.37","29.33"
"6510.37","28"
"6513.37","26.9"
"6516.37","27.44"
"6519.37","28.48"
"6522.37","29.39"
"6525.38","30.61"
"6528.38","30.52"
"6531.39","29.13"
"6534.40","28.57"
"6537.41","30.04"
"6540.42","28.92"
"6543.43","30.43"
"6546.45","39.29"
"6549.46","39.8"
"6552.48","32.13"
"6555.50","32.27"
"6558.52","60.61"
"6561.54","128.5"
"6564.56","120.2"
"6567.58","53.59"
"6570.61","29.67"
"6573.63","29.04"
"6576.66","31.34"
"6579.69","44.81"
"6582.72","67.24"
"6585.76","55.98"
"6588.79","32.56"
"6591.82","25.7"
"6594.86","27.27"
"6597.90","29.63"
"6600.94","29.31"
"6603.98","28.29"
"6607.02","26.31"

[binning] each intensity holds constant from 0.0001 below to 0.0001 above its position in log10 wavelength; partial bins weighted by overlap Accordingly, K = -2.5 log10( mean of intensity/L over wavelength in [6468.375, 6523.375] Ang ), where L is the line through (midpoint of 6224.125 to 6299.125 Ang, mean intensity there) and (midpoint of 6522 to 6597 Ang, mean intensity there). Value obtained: 0.424 mag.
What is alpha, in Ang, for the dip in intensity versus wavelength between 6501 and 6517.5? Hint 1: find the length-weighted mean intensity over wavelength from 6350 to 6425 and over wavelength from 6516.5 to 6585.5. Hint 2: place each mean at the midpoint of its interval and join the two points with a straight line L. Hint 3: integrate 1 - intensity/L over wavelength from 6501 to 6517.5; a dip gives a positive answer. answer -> 5.16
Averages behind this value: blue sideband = 28.3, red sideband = 44.2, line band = 27.6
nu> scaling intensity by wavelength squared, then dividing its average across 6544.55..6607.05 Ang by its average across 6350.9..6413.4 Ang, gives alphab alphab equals 1.7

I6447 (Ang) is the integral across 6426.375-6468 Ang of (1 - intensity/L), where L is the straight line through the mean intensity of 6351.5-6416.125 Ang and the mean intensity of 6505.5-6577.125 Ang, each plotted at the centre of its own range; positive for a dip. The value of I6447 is 9.0 Ang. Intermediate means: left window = 28.4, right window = 40.7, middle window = 26.1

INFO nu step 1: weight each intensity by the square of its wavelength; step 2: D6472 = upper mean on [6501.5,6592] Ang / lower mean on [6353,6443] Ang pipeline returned 1.5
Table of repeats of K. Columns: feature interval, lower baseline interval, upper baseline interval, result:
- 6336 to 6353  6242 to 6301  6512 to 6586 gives 0.10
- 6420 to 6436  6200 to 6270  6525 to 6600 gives 0.34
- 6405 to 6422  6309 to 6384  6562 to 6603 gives 0.27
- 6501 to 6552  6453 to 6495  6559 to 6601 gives 0.27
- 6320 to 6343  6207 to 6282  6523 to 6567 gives 0.15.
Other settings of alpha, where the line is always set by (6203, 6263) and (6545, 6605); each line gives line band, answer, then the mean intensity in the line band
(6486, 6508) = 7.9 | 27.3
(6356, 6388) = 5.9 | 29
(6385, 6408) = 5.2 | 28.5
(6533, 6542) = 3.1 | 29.2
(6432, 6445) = 3.9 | 27.5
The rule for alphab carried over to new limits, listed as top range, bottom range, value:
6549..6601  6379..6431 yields 1.85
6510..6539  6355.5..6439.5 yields 1.08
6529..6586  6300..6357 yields 1.76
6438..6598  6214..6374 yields 1.32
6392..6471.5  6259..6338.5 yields 0.97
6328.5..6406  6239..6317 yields 1.06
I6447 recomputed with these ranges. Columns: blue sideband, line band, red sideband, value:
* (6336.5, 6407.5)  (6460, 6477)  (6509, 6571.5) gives 5.4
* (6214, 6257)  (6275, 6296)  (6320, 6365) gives 1.1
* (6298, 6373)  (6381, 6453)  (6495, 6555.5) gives 3.8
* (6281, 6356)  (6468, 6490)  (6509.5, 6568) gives 6.7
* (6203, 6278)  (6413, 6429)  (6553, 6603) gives 5.0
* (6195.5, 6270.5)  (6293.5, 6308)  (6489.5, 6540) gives -0.8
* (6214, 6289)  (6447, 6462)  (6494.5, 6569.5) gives 4.8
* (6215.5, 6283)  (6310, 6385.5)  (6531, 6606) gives 8.5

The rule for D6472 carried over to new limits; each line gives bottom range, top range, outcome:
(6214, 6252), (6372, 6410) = 1.08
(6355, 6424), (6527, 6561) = 1.39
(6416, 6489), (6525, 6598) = 1.72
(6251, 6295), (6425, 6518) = 1.04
